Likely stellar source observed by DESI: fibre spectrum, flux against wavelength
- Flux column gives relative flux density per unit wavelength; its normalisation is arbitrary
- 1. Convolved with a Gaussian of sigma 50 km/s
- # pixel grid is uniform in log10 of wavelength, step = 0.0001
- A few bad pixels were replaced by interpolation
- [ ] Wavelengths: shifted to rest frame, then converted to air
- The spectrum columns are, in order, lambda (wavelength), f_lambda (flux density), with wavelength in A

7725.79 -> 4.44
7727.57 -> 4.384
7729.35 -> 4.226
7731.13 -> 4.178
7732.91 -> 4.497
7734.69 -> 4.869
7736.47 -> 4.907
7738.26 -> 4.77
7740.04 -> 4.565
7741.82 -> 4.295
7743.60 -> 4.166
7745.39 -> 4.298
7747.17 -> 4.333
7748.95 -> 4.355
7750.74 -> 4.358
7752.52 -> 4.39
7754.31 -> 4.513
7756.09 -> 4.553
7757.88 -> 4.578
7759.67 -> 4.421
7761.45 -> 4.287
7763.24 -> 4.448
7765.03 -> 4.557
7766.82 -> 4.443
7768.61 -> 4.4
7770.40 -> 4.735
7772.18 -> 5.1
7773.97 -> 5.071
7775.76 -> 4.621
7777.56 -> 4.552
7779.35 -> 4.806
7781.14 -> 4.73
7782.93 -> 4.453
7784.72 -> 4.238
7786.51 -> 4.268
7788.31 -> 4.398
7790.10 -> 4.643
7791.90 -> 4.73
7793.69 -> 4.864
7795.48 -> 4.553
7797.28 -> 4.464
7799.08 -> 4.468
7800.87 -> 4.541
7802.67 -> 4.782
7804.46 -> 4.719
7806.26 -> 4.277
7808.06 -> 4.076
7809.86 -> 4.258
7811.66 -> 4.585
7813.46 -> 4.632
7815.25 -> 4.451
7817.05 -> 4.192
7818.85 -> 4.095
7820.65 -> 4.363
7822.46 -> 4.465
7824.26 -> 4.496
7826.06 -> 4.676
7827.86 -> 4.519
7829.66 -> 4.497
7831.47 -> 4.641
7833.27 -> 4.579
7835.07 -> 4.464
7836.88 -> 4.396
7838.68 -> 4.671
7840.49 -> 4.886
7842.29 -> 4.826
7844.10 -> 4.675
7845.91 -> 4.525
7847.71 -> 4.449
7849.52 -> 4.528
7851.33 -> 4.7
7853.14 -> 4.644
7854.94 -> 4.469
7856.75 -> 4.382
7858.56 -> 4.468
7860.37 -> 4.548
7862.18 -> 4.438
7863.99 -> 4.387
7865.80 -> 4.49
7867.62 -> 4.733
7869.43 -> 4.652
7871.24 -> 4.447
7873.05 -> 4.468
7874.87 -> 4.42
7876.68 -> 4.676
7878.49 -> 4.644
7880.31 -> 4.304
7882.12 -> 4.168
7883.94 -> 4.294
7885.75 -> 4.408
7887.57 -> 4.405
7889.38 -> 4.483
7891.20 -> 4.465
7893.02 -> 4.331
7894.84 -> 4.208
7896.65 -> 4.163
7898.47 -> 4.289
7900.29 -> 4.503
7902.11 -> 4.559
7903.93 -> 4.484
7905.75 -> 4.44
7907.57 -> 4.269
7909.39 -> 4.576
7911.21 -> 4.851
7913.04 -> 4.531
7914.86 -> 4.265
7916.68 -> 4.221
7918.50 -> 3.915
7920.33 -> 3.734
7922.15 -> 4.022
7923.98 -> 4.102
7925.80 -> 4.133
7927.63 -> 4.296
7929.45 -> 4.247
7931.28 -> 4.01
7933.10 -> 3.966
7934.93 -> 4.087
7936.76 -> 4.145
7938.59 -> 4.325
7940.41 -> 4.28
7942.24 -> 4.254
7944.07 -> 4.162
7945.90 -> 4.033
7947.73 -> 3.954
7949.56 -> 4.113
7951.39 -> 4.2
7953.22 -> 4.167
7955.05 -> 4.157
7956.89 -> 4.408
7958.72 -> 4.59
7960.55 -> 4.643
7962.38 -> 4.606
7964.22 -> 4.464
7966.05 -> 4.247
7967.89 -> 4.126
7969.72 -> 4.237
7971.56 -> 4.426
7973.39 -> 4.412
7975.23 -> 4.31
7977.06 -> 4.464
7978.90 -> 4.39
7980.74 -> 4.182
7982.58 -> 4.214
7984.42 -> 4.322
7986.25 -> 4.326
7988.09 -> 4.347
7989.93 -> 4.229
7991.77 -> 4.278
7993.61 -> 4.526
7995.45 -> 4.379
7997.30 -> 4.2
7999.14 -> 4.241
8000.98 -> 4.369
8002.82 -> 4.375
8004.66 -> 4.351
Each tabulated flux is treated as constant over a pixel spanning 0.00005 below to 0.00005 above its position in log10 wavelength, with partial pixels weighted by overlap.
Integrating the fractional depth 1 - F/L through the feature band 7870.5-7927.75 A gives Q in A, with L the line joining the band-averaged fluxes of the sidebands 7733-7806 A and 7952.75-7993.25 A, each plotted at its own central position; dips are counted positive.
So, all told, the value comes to 1.0 A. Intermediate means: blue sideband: 4.55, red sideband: 4.35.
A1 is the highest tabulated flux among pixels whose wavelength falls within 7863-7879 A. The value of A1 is 4.733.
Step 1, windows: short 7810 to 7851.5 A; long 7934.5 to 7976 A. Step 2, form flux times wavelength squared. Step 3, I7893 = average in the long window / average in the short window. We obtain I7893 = 0.98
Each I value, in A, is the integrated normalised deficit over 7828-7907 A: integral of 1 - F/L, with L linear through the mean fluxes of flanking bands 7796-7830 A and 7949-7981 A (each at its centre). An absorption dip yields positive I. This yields -1.4 A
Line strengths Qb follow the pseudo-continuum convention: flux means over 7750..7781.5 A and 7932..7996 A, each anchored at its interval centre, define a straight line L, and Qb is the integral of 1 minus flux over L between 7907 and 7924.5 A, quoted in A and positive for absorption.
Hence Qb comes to 0.43 A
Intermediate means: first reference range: 4.59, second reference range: 4.28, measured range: 4.25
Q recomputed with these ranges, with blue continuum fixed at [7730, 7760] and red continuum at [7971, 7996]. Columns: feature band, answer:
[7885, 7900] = 0.1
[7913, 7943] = 1.6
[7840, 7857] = -0.7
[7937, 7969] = 0.6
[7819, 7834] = -0.3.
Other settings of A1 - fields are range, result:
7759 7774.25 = 5.1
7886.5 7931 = 4.851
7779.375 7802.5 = 4.864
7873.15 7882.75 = 4.676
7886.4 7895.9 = 4.483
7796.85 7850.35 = 4.886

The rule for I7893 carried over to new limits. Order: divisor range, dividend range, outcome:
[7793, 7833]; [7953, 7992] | 1.01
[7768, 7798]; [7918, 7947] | 0.92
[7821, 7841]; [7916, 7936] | 0.91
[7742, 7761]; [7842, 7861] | 1.06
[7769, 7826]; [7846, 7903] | 1.00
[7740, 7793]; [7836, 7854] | 1.05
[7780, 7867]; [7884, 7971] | 0.97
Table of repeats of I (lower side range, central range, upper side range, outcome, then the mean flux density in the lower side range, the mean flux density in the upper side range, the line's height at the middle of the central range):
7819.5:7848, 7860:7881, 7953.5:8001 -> 0.0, 4.57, 4.35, 4.51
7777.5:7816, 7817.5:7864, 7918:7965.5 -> -1.1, 4.52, 4.2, 4.42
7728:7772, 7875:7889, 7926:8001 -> -0.2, 4.47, 4.27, 4.35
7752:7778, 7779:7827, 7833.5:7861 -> 1.0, 4.58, 4.58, 4.58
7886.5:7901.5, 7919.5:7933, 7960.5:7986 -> 0.9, 4.36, 4.35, 4.36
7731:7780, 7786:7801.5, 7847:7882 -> -0.1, 4.54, 4.51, 4.53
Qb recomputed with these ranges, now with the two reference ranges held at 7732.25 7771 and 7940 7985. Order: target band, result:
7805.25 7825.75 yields 0.3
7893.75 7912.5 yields -0.4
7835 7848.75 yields -0.7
